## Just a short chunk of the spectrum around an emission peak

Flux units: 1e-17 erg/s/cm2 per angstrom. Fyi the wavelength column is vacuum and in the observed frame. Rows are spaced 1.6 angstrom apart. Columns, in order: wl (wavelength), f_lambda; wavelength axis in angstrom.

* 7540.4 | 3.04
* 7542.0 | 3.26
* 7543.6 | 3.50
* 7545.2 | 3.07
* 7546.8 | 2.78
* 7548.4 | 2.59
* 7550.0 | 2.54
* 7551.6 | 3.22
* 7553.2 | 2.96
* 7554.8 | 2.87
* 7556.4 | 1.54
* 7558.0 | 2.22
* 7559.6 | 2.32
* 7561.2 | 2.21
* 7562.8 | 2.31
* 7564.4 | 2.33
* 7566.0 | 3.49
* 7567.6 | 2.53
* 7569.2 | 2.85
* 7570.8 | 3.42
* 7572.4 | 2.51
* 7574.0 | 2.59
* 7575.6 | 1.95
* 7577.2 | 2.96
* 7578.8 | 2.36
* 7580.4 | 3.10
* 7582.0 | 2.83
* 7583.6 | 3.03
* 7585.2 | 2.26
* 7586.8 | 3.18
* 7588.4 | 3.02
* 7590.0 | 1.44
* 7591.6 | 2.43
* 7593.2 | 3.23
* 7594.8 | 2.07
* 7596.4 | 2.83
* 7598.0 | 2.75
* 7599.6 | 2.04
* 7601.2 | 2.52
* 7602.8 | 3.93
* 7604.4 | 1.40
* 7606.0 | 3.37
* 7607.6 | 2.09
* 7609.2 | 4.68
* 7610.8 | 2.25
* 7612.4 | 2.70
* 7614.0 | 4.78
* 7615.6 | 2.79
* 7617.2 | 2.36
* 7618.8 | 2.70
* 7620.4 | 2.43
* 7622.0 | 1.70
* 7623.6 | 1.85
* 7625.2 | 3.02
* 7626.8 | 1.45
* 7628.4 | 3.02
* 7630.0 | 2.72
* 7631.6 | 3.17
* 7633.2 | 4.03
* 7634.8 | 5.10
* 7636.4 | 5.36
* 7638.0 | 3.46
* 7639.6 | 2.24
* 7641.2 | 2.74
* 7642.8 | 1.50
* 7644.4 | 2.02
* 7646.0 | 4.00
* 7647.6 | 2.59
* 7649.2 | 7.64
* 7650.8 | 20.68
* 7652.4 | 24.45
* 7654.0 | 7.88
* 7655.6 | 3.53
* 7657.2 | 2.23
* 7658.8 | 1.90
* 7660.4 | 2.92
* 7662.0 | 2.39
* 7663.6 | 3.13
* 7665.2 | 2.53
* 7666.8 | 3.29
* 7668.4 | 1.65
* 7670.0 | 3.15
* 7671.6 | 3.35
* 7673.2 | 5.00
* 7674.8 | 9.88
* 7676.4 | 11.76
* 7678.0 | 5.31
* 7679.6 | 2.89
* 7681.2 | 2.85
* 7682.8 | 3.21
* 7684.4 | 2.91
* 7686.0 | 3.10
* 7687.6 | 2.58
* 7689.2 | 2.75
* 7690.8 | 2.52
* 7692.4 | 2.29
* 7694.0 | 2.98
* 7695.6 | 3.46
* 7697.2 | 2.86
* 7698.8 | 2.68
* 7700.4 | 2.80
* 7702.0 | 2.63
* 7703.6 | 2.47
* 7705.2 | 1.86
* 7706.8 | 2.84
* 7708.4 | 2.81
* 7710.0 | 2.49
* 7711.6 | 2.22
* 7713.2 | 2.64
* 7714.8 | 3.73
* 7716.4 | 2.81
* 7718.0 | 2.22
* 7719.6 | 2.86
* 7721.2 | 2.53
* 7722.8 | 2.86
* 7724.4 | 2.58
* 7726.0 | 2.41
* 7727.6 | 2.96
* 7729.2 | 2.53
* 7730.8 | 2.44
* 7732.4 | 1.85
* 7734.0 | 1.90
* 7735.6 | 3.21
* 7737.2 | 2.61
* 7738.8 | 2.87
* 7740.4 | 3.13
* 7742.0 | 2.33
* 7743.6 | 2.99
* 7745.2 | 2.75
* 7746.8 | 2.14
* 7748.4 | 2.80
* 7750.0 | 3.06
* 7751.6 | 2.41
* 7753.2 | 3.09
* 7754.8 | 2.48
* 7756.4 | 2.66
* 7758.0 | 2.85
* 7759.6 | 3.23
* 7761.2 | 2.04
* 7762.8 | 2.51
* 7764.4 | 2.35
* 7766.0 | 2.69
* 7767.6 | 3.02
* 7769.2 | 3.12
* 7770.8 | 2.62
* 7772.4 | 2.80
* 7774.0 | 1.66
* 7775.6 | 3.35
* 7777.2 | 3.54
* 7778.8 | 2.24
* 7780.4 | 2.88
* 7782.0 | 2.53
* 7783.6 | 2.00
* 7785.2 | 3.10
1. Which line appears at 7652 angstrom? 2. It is H-alpha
